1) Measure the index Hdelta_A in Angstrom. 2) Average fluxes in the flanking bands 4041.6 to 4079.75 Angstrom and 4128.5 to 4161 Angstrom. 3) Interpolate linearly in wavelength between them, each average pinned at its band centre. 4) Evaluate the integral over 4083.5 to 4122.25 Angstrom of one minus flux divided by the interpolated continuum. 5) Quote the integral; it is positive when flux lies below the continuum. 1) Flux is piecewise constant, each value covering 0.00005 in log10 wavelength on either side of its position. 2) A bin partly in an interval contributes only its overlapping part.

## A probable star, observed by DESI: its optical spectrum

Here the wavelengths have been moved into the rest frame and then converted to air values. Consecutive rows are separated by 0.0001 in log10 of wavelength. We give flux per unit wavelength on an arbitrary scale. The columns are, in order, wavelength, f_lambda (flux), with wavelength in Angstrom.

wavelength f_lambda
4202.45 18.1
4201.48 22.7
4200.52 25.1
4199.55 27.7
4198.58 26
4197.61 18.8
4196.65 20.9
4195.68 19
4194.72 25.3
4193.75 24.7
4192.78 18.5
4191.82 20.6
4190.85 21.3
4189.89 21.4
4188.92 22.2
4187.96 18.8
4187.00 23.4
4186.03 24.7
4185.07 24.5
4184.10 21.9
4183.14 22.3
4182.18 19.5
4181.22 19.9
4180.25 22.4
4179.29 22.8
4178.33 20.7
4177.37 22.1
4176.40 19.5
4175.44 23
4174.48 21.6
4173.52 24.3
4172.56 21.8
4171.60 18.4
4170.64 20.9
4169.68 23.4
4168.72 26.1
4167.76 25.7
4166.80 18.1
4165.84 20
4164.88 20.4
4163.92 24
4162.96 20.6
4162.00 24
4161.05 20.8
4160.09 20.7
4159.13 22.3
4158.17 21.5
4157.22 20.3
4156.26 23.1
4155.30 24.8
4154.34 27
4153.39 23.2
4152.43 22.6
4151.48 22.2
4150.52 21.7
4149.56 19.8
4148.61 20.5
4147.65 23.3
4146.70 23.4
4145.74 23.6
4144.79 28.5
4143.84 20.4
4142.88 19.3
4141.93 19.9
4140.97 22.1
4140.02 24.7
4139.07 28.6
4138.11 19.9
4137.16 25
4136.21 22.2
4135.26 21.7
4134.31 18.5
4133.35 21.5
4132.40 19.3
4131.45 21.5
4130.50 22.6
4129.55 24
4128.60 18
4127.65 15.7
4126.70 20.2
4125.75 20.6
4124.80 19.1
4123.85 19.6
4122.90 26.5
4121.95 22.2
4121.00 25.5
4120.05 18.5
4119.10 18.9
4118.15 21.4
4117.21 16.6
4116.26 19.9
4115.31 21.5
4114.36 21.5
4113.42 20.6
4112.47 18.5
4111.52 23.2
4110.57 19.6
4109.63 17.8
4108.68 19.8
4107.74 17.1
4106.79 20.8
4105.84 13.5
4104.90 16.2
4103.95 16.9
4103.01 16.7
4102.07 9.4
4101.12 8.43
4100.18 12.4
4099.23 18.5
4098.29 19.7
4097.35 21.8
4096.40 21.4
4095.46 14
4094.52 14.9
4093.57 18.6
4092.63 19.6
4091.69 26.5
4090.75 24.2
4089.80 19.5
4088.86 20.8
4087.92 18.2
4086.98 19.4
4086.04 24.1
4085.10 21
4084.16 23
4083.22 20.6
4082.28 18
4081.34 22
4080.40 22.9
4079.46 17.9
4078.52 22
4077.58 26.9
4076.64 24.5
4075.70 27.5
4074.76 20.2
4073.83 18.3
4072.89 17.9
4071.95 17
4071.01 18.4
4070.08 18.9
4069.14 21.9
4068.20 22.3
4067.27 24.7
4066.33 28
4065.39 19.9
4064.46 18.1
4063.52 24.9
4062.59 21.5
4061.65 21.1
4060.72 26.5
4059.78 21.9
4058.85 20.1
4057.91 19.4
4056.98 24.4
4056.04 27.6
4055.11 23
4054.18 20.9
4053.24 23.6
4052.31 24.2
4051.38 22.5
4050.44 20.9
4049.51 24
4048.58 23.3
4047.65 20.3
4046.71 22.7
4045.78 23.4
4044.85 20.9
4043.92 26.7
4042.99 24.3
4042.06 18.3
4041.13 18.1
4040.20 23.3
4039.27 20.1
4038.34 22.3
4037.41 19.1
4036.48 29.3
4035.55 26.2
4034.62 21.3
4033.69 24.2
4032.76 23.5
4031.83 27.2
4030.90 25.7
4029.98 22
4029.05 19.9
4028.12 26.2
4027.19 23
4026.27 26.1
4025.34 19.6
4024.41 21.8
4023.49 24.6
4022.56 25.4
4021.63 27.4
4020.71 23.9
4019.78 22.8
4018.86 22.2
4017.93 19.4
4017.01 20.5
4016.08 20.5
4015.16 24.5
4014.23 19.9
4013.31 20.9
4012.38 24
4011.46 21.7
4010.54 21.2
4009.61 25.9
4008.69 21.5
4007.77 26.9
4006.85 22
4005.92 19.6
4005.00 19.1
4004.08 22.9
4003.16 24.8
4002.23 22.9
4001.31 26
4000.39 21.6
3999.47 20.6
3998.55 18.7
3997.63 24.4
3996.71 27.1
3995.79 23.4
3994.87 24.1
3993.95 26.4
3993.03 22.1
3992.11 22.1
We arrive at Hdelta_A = 5.6 Angstrom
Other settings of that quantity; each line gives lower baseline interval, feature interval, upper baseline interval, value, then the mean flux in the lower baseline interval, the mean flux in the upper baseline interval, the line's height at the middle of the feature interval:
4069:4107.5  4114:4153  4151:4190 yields -1.2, 19.3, 22.1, 20.9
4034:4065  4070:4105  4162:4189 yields 4.5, 22.6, 21.9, 22.4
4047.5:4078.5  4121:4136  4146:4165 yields 1.0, 22.3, 22.4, 22.3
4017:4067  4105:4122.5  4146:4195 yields 2.1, 22.9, 22.1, 22.5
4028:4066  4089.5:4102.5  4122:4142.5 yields 2.5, 22.7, 21.5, 22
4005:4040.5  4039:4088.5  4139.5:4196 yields 1.8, 23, 22.1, 22.7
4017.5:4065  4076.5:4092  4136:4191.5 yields 0.6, 22.9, 22.3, 22.7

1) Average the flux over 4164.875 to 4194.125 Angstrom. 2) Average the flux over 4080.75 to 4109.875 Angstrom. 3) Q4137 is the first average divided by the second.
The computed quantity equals 1.2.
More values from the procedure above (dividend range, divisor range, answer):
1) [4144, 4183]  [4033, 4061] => 0.98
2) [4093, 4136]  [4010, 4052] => 0.83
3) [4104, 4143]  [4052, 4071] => 0.91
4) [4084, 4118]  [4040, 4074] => 0.85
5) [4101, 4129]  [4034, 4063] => 0.84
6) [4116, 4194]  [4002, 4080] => 0.97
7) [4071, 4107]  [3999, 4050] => 0.85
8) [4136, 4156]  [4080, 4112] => 1.22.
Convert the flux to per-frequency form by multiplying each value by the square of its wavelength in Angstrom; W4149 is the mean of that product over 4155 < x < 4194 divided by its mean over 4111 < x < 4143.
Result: 1.06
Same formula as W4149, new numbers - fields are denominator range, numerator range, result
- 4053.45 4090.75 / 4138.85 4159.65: 1.09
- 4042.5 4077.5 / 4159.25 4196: 1.03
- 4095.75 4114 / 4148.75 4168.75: 1.30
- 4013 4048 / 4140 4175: 1.04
